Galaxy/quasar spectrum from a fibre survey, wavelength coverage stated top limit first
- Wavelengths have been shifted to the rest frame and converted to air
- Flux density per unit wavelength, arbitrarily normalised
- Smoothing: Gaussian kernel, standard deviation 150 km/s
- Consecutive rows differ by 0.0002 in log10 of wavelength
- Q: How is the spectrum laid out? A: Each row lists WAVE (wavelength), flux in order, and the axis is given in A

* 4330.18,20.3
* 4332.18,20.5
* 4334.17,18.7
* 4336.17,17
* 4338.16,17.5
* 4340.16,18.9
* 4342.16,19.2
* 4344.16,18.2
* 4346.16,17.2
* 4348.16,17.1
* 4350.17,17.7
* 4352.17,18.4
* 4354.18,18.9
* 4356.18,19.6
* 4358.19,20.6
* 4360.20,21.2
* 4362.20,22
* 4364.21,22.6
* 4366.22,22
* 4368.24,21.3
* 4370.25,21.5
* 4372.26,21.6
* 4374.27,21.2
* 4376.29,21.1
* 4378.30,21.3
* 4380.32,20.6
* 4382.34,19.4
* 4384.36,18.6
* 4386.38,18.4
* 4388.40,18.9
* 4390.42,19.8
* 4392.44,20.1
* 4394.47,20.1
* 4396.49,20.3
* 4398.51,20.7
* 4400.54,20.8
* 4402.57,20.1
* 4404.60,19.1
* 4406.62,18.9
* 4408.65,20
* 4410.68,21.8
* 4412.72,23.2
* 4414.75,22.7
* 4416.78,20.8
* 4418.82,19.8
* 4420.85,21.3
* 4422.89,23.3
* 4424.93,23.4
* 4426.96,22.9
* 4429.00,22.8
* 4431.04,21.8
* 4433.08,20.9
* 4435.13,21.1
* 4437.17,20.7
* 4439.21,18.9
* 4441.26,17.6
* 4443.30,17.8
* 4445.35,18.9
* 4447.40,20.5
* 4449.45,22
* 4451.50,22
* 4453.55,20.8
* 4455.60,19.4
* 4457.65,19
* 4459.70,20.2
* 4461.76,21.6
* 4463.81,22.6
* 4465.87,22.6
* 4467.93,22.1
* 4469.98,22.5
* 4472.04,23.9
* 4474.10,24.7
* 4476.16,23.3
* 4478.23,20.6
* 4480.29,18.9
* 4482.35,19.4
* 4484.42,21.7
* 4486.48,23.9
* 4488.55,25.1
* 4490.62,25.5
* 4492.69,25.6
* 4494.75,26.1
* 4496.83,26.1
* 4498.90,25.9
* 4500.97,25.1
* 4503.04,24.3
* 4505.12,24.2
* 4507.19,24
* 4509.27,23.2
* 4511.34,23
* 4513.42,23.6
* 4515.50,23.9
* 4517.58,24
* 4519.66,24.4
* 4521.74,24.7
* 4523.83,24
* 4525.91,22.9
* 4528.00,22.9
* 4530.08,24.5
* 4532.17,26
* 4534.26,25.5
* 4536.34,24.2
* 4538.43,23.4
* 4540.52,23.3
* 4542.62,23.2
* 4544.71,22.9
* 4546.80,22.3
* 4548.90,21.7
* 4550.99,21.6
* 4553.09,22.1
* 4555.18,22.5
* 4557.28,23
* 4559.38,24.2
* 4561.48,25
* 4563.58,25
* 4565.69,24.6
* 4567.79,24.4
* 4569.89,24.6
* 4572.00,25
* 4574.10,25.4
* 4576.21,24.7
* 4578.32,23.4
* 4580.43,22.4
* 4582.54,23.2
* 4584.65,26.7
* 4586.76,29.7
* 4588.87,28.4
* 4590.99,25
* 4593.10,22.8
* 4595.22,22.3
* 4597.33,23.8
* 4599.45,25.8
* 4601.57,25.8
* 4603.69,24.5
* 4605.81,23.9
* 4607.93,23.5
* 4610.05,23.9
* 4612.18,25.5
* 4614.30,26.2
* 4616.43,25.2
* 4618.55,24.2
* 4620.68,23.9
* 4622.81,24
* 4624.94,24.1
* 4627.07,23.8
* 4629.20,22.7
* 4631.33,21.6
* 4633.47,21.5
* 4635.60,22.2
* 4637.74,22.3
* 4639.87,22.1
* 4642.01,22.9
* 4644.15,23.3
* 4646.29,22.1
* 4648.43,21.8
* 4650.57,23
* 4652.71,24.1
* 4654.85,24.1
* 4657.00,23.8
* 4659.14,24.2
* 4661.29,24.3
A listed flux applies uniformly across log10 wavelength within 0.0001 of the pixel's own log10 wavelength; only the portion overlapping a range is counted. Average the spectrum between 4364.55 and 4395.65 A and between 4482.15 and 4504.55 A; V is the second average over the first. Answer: 1.20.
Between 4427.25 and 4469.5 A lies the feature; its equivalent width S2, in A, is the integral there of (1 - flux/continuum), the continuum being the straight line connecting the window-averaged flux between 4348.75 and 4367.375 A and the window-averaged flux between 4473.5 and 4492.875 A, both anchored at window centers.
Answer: 2.48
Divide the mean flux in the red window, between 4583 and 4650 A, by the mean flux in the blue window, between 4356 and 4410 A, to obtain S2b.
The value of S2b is 1.2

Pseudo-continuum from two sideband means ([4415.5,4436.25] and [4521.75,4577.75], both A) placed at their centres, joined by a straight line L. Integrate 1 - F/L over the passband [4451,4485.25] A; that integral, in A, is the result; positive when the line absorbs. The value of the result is 1.6 A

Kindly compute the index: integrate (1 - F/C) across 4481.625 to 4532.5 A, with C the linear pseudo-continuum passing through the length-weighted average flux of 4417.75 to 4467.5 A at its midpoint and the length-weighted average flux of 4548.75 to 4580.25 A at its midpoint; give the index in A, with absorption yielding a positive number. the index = -3.86 A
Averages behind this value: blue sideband 20.9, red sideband 23.8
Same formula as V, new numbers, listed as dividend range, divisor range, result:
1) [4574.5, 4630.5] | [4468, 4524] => 1.04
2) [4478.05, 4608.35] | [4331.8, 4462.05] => 1.19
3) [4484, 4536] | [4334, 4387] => 1.24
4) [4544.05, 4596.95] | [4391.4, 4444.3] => 1.16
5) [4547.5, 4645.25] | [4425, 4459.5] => 1.17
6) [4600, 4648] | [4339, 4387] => 1.18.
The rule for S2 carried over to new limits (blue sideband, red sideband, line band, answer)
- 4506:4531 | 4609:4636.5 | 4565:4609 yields -1.8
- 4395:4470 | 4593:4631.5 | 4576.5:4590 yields -1.1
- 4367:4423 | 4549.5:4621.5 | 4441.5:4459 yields 1.4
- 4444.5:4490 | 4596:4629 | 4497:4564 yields -2.7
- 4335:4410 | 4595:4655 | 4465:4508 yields -4.2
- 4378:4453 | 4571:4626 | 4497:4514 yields -1.2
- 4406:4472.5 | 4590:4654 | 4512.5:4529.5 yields -1.2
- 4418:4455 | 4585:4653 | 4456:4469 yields 0.0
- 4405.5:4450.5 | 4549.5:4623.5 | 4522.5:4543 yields -0.7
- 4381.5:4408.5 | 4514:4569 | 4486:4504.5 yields -2.4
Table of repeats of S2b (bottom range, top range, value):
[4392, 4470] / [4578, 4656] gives 1.15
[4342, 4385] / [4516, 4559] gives 1.17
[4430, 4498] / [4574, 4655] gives 1.10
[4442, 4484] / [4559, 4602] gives 1.18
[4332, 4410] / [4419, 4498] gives 1.11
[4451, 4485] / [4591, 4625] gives 1.13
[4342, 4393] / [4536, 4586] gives 1.19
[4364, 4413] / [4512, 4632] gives 1.18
